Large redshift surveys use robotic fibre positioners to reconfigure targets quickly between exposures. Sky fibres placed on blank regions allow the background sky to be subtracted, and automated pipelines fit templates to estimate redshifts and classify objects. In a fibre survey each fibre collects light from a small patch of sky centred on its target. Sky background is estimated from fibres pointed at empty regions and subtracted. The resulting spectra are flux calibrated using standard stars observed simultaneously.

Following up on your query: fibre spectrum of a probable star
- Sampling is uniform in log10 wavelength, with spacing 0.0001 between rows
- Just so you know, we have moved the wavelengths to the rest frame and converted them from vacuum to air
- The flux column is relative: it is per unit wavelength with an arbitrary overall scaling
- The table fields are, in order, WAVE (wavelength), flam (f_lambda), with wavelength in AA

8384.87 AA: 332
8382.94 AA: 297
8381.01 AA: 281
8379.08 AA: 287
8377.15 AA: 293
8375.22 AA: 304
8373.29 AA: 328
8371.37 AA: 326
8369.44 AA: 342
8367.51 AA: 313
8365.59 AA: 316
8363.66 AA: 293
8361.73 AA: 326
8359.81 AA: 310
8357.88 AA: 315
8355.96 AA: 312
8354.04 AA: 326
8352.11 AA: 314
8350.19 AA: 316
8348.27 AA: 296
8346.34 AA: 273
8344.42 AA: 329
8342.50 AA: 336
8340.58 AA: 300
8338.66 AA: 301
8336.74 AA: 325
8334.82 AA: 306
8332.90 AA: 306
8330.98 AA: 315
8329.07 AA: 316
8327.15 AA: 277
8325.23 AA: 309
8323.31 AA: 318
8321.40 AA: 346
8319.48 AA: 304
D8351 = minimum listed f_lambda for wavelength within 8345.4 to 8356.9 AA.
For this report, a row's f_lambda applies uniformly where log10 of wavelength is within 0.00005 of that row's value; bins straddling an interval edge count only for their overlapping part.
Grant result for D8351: 273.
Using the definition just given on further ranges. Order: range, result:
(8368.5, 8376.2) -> 304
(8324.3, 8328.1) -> 277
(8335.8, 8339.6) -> 301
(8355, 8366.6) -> 293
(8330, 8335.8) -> 306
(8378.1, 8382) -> 281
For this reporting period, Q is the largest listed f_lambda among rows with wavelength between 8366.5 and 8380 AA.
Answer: 342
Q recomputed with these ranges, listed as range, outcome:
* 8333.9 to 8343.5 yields 336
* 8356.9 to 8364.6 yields 326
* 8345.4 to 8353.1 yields 316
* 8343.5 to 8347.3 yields 329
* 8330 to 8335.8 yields 315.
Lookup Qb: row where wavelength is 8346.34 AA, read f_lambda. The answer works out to 273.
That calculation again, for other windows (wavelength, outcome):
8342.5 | 336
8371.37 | 326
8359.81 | 310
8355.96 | 312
